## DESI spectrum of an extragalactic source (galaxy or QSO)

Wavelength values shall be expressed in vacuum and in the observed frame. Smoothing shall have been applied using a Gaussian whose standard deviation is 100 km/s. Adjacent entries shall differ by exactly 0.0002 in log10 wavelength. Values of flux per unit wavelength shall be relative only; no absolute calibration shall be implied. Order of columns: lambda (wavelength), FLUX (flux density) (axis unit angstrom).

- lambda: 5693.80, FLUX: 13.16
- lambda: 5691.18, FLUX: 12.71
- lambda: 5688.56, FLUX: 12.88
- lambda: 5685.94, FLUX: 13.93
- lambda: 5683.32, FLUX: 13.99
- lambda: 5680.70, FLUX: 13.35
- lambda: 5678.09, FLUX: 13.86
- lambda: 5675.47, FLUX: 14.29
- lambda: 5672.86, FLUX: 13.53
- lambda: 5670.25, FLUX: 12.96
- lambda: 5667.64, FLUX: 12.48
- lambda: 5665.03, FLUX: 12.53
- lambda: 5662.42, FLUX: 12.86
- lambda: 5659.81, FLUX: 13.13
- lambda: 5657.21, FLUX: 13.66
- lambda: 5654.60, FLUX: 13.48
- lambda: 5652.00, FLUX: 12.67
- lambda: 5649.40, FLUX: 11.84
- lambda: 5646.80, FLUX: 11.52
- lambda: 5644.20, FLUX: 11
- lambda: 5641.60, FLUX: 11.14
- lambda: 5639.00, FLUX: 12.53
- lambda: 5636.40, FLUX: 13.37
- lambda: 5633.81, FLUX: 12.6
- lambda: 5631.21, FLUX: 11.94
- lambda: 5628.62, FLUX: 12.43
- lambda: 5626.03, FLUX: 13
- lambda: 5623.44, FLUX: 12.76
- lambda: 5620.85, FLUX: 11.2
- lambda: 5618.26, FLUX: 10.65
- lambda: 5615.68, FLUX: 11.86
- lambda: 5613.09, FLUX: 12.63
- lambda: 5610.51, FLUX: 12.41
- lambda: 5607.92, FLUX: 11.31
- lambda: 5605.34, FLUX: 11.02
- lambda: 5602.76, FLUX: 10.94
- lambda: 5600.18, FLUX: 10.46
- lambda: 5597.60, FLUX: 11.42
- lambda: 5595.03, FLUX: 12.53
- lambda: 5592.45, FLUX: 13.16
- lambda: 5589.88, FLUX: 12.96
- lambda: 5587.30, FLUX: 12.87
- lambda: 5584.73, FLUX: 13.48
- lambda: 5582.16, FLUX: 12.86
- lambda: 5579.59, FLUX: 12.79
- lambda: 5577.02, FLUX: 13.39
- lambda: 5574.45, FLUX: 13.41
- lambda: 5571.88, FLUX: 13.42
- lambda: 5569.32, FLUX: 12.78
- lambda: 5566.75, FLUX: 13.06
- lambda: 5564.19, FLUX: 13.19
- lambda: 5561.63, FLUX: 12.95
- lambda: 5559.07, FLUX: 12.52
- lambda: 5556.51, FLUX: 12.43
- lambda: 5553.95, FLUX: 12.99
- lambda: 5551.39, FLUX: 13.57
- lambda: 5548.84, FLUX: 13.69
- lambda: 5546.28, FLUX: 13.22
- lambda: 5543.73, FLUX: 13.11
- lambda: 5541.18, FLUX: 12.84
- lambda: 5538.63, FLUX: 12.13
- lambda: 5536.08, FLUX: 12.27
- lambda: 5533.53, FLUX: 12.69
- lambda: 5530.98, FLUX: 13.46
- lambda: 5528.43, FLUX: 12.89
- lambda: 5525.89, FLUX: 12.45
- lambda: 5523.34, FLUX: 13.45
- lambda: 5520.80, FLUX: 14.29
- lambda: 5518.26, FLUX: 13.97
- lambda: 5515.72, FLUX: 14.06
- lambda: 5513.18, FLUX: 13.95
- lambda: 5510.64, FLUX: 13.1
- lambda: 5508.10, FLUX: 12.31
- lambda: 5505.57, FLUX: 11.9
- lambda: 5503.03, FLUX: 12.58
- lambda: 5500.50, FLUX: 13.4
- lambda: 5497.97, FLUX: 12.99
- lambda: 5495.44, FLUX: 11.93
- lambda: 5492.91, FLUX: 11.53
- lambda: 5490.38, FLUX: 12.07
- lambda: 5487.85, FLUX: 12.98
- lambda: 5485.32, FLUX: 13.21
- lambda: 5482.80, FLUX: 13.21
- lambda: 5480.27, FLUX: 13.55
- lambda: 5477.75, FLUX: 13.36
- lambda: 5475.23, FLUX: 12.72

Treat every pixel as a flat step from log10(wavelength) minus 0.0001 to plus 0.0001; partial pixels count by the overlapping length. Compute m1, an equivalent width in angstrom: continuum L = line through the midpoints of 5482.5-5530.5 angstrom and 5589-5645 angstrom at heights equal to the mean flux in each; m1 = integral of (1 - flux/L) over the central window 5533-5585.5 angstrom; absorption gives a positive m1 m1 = -2.11 angstrom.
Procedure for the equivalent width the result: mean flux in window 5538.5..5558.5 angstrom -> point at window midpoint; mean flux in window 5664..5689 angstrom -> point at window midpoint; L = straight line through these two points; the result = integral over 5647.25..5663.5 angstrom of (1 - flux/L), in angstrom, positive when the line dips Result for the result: 0.58 angstrom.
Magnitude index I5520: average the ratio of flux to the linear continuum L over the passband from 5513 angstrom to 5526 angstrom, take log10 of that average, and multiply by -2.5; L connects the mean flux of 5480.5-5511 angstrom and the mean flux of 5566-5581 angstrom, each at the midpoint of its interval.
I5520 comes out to -0.08 mag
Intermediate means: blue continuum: 12.6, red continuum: 13.1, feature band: 13.8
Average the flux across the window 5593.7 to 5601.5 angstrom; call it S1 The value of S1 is 11.5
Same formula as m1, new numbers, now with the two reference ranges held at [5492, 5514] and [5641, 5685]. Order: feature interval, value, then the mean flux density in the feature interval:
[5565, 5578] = -0.5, 13.2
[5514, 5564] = -1.7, 13.1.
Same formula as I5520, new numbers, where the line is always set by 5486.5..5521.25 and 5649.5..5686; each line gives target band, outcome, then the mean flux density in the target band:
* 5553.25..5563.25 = 0.03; 12.7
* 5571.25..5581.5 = -0.01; 13.2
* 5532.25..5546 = 0.03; 12.7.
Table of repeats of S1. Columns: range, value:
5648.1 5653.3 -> 12.3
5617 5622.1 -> 10.9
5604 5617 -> 11.8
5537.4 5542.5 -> 12.5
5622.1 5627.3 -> 12.9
